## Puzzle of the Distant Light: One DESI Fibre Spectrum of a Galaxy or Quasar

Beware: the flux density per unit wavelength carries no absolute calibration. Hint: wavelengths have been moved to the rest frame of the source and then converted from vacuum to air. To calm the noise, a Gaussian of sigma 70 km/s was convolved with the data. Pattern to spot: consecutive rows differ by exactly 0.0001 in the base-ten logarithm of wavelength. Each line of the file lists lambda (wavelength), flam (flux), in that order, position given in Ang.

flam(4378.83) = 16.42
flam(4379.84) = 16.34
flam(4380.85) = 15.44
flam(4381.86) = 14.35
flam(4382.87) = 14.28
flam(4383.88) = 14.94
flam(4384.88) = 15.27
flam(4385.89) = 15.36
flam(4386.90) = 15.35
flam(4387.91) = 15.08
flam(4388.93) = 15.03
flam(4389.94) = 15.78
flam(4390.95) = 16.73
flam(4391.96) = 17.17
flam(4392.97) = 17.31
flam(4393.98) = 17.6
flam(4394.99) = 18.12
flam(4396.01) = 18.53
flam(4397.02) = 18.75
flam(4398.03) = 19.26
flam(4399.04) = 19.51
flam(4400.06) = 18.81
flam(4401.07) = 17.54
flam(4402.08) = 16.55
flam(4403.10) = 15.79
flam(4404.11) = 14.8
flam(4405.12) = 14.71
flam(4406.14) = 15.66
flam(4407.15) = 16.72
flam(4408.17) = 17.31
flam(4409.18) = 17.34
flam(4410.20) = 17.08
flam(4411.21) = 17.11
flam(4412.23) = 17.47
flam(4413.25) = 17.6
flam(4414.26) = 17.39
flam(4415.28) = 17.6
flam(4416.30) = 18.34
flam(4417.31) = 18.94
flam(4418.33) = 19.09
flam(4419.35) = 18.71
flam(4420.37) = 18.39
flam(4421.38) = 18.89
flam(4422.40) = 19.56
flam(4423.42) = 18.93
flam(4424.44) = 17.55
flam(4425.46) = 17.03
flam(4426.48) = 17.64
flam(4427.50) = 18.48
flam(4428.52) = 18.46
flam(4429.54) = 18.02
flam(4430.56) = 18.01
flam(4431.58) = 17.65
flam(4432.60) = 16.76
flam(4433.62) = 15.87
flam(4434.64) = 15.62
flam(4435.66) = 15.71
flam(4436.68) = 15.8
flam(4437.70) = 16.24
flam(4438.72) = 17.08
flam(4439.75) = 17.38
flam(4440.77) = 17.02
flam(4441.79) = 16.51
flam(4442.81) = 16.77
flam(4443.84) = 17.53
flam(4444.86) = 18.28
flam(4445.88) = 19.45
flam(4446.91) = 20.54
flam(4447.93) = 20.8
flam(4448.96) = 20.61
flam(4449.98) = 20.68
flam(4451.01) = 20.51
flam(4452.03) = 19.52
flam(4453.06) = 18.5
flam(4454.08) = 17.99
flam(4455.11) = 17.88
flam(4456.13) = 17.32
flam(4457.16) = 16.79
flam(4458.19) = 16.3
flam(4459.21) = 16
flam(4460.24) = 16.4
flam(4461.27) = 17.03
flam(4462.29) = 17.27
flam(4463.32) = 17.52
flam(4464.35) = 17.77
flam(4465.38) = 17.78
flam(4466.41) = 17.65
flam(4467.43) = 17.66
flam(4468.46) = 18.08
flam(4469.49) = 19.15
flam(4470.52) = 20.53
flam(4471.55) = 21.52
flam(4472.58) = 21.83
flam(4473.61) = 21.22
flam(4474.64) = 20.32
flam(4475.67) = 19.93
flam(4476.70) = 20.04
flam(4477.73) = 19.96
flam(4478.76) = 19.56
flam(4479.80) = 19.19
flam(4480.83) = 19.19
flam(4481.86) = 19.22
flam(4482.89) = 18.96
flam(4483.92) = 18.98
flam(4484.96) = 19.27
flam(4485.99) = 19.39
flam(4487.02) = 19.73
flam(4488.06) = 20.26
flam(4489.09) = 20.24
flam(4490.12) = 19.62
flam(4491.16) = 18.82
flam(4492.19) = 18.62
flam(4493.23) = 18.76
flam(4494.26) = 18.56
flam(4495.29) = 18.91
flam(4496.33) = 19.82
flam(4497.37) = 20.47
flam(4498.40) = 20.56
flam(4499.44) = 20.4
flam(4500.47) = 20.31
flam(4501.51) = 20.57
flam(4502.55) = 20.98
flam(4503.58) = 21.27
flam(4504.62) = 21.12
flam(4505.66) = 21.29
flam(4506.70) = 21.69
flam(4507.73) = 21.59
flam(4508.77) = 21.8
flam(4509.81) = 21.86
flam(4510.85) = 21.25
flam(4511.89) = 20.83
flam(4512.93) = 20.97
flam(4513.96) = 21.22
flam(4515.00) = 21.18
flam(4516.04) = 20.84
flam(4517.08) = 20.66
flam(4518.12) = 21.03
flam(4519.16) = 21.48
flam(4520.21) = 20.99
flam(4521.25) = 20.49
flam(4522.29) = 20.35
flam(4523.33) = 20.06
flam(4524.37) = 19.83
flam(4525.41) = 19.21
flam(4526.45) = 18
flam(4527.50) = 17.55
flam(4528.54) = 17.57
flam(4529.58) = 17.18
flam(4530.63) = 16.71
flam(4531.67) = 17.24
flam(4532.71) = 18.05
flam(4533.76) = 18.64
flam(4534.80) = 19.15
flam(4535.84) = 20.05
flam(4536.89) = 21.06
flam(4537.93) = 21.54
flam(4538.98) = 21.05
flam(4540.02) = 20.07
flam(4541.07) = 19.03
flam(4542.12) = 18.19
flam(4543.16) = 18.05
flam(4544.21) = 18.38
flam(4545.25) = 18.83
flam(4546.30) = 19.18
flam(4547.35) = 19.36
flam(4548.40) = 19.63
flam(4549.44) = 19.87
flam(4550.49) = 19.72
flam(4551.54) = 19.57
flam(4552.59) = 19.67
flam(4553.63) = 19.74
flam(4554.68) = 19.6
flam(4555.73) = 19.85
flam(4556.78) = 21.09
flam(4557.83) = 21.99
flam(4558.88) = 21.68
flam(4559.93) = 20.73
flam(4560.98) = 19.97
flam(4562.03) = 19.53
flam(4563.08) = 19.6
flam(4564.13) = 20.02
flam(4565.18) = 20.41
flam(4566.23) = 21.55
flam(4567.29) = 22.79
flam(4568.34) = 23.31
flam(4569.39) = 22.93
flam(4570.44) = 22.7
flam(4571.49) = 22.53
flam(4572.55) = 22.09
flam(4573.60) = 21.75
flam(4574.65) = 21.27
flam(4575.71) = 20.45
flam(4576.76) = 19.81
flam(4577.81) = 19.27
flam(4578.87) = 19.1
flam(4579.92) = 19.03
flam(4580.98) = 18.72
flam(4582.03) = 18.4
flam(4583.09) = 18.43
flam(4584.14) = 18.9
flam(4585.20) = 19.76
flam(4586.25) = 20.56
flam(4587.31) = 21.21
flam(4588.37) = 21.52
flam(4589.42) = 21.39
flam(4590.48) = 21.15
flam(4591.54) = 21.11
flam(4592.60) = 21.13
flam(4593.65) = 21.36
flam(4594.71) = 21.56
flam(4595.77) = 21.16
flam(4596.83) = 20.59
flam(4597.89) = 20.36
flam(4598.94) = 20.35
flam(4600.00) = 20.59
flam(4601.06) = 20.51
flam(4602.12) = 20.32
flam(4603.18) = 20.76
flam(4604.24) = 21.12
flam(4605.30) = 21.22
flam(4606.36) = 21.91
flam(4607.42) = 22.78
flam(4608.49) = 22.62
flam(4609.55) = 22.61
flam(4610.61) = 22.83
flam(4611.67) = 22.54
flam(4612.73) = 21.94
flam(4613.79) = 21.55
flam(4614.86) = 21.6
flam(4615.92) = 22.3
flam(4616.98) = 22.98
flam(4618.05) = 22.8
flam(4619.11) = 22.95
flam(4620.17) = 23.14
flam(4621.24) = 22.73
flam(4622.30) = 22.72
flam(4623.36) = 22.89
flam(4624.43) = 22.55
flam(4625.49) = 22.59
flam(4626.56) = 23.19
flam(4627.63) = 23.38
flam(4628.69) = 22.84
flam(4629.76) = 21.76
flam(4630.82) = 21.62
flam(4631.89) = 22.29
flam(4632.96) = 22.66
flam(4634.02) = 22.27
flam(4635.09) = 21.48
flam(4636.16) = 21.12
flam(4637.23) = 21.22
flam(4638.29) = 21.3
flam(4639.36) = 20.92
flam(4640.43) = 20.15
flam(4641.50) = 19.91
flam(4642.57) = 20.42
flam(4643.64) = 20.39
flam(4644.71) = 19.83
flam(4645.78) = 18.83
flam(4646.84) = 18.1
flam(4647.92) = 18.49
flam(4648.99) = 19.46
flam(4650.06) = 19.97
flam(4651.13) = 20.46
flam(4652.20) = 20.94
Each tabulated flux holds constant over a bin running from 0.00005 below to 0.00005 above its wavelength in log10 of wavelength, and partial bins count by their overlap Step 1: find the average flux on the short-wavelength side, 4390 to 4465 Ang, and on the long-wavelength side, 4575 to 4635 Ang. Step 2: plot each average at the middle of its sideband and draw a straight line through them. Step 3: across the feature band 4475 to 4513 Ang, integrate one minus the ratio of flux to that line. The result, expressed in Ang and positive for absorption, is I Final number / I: -2.0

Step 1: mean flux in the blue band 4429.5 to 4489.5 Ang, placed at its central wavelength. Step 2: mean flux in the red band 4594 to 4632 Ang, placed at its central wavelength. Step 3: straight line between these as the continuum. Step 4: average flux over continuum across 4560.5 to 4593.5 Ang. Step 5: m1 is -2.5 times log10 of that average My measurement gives 0.03 mag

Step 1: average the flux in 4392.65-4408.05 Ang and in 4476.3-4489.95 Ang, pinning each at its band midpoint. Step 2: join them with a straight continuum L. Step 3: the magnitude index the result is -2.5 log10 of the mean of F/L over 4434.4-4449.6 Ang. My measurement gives 0.04 mag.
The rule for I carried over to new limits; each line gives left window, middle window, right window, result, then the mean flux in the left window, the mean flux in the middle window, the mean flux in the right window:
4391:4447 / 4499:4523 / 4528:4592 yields -2.4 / 17.5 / 21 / 20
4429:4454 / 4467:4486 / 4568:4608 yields -1.1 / 18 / 19.7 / 20.8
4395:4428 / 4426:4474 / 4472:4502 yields 1.8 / 17.7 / 18.1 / 19.8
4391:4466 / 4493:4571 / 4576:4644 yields -1.6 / 17.7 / 20.2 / 21.3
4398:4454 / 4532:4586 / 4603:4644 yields 1.4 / 17.8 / 20.1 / 22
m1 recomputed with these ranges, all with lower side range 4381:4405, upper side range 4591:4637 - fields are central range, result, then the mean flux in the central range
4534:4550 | 0.03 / 19.6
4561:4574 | -0.04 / 21.5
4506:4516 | -0.10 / 21.4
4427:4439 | 0.03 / 17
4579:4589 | 0.08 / 19.6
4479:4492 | -0.03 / 19.4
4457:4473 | 0.01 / 18.1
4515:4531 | 0.01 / 19.5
